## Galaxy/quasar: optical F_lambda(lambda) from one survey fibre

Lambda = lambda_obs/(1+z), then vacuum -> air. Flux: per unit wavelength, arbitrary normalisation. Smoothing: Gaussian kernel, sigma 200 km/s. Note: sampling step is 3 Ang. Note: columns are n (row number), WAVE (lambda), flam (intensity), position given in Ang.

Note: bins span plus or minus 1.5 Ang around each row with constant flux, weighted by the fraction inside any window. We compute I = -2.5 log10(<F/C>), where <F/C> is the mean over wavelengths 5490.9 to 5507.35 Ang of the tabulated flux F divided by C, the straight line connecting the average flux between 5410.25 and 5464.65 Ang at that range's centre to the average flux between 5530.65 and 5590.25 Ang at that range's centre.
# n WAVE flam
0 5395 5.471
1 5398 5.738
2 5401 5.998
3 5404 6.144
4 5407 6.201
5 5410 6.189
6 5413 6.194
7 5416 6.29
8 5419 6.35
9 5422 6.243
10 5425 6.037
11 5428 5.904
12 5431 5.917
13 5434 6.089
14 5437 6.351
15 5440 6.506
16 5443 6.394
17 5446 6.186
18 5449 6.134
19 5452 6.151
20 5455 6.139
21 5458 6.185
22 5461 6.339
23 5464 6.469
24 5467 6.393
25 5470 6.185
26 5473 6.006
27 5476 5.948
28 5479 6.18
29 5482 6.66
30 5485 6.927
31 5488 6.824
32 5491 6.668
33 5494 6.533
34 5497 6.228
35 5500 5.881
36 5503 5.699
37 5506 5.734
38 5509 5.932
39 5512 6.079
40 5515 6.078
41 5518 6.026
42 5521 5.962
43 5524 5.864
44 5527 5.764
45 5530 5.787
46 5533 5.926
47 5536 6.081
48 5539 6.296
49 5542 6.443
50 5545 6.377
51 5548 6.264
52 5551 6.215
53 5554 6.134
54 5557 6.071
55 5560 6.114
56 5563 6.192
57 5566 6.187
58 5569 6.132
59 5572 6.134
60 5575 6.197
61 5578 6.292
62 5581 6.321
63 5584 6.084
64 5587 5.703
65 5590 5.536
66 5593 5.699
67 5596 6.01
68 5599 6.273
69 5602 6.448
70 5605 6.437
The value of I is 0.02 mag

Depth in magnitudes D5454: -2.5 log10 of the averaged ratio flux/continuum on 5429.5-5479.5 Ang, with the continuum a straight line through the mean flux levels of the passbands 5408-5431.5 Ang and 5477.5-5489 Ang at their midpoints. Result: 0.04 mag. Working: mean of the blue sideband 6.15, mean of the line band 6.21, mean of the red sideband 6.64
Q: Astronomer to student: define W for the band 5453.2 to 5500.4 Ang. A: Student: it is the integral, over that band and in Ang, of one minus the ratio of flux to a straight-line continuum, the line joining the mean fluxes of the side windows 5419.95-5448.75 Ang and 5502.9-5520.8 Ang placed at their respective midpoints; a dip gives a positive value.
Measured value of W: -2.4 Ang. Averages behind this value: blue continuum 6.18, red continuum 5.95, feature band 6.36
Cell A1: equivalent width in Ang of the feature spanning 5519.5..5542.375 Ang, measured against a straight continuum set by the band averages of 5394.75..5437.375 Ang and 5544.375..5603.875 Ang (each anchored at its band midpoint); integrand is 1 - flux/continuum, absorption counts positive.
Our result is 0.4 Ang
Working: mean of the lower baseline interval 6.08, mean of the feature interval 5.99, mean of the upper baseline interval 6.12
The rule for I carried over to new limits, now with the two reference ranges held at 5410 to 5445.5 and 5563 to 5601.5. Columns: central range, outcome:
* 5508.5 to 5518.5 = 0.02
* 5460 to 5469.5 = -0.04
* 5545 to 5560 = -0.02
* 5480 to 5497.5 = -0.09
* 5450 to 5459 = 0.00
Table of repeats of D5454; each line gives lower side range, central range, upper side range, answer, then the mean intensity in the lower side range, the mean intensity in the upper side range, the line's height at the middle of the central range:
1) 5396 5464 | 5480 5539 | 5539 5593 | 0.001 mag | 6.17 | 6.13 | 6.15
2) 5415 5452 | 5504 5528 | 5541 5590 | 0.044 mag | 6.2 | 6.16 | 6.17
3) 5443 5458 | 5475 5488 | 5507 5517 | -0.068 mag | 6.18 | 6.01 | 6.1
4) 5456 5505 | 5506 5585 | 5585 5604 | 0.001 mag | 6.31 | 5.96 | 6.11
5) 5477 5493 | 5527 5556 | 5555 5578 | 0.027 mag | 6.63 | 6.16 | 6.3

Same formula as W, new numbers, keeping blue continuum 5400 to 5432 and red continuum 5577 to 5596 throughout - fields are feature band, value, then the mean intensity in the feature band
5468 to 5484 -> -0.4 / 6.22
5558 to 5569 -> -0.4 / 6.16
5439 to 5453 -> -0.4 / 6.27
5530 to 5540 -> -0.1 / 6.04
